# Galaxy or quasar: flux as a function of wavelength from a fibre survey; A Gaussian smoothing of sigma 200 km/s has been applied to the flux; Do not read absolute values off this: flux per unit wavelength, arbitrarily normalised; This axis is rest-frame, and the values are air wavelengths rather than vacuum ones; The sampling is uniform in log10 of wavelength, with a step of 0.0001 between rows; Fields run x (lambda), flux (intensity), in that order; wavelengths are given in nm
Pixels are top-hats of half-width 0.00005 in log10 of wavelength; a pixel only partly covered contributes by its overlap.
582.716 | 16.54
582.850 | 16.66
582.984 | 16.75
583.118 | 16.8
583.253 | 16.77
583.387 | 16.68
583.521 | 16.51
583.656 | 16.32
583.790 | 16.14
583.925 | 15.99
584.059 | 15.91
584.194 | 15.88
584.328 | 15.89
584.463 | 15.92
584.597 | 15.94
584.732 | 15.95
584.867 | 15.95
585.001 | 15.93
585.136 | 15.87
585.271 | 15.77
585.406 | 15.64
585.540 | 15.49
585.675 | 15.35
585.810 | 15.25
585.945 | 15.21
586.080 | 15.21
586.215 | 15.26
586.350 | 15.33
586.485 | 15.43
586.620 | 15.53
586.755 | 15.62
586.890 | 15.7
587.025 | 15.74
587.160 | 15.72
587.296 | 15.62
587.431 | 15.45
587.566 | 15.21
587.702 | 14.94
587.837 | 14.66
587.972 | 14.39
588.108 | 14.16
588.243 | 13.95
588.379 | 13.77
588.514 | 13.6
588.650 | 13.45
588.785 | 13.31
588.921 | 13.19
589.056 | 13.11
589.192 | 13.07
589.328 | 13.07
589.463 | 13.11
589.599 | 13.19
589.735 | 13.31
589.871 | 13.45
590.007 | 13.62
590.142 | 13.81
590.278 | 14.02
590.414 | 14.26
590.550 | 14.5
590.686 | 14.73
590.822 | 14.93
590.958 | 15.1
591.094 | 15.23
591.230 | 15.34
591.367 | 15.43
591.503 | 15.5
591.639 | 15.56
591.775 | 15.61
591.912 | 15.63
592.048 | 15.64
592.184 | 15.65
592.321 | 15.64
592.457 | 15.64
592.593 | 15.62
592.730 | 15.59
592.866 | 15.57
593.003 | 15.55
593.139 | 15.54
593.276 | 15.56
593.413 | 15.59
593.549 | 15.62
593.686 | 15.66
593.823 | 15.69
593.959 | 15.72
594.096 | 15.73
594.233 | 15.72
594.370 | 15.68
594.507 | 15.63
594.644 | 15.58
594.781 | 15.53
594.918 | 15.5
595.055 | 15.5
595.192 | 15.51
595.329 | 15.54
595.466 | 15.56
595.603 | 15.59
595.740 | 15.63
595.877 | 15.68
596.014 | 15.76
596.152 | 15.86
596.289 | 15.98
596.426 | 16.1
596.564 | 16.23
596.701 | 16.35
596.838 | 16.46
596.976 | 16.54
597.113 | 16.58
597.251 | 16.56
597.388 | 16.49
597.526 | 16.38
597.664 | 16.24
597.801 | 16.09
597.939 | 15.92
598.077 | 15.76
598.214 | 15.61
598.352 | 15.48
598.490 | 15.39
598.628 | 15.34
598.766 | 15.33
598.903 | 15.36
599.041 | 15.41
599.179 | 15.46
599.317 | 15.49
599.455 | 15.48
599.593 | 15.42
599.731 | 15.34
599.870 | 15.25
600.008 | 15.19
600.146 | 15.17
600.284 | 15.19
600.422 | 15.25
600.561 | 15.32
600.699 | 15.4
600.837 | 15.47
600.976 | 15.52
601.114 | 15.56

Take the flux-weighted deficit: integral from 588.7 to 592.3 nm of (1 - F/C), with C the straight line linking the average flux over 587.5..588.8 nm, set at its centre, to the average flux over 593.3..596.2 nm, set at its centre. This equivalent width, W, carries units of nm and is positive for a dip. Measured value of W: 0.08 nm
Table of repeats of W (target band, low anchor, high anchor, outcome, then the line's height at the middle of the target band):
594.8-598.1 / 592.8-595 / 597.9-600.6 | -0.10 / 15.5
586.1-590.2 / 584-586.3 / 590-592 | 0.26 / 15.3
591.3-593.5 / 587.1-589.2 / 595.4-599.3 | -0.08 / 15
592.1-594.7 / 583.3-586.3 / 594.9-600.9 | 0.02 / 15.8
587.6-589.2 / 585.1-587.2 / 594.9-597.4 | 0.18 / 15.6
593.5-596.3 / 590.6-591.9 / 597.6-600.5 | -0.05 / 15.4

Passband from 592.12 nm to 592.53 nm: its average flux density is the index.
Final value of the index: 15.7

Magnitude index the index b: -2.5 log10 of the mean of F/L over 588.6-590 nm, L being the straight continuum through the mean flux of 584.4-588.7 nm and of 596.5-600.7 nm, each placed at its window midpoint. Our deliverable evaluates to 0.16 mag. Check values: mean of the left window 15.2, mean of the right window 15.7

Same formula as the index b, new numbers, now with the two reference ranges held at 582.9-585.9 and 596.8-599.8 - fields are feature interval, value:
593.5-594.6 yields 0.01 mag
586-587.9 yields 0.04 mag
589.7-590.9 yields 0.13 mag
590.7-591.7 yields 0.05 mag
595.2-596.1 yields 0.02 mag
